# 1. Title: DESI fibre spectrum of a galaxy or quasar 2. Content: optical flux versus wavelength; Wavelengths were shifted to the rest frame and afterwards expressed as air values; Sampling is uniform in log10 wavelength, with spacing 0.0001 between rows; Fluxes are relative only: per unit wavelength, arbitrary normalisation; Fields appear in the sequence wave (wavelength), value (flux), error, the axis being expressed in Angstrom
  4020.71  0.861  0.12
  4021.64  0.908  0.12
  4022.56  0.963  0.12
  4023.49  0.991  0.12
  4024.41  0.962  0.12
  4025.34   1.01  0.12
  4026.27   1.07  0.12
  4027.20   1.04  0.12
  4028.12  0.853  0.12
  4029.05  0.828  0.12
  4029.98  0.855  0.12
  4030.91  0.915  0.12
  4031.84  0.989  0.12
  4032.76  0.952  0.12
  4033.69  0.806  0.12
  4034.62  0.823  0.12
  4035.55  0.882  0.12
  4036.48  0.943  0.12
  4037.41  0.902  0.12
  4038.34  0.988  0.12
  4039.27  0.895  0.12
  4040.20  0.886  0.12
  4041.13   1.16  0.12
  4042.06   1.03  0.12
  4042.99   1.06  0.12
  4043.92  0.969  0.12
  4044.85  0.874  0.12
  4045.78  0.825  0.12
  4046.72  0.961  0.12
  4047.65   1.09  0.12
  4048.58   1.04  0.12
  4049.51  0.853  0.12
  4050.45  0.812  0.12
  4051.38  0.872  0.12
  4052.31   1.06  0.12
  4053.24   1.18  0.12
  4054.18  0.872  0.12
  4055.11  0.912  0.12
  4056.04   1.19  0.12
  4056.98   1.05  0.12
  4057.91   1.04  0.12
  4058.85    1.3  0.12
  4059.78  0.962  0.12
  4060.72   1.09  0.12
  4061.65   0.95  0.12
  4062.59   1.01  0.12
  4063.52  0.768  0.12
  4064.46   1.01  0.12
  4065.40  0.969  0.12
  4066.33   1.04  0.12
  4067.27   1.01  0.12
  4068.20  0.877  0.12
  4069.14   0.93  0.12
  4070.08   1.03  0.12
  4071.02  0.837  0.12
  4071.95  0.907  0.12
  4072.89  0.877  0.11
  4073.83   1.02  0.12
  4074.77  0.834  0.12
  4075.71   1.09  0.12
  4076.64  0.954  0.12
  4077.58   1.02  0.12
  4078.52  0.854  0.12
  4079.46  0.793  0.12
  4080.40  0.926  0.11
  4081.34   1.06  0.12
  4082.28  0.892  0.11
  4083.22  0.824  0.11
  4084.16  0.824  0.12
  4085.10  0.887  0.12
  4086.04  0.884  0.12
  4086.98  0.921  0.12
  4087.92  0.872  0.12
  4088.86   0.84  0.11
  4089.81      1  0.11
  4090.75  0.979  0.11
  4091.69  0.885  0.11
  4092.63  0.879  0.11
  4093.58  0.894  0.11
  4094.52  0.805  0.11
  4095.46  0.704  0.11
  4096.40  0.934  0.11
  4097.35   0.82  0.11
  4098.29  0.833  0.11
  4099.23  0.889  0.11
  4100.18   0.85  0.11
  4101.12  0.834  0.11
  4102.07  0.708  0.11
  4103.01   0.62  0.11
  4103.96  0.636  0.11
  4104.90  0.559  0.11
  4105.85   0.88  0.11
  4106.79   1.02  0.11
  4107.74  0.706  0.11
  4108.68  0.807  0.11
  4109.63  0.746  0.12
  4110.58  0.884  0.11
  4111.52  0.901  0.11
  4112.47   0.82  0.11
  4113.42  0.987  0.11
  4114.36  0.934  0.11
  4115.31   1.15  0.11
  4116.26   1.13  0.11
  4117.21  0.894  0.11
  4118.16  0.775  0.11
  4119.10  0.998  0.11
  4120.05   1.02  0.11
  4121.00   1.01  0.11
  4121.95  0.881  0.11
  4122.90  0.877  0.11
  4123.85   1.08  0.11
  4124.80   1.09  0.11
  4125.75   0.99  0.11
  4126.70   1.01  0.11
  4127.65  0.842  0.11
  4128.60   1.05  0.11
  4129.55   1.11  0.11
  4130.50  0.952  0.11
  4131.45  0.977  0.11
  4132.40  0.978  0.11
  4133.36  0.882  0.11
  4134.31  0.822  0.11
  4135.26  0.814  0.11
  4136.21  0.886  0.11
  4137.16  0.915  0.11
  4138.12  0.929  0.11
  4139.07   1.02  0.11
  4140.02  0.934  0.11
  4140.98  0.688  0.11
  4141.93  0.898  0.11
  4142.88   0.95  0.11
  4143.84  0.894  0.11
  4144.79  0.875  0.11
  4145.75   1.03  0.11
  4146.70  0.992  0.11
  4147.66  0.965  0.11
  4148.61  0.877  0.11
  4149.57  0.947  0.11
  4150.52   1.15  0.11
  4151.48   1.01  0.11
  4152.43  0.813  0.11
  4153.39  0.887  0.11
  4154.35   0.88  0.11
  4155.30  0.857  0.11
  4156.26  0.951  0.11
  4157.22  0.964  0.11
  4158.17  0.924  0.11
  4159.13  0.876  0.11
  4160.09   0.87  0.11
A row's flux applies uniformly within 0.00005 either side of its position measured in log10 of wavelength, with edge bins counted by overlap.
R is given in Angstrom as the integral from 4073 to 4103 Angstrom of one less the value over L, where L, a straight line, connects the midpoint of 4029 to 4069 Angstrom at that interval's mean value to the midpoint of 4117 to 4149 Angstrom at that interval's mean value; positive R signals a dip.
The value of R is 2.2 Angstrom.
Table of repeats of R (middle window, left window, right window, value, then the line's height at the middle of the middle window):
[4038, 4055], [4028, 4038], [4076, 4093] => -1.4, 0.893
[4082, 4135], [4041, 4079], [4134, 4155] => 2.8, 0.944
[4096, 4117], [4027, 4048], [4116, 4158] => 2.0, 0.94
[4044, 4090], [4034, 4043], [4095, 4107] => -4.1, 0.875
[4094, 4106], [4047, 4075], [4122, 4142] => 2.3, 0.958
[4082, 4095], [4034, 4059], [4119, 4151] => 1.1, 0.963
